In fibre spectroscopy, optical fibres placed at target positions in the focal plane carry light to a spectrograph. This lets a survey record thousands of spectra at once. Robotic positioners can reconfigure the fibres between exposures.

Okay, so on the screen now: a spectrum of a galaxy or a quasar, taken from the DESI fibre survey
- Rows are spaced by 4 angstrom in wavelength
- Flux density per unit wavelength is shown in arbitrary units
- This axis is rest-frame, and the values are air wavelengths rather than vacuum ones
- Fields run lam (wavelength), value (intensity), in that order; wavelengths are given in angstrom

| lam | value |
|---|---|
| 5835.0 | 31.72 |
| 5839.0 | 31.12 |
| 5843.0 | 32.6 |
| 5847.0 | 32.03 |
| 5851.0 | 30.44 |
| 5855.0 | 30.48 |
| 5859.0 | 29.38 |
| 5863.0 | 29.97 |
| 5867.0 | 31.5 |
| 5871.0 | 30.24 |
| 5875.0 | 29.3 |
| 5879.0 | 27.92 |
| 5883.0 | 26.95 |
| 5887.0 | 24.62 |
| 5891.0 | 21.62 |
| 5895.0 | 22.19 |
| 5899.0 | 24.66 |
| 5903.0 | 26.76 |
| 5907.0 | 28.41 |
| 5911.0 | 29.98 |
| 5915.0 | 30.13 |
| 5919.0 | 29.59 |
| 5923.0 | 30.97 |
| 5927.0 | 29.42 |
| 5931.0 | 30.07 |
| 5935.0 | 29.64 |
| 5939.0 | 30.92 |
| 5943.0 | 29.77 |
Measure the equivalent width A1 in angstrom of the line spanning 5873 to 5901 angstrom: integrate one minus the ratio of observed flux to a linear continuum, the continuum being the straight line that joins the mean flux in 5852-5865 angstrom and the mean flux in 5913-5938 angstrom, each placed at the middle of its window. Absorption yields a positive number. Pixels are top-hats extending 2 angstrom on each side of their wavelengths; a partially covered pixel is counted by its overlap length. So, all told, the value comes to 4.4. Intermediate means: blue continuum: 30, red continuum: 30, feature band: 25.3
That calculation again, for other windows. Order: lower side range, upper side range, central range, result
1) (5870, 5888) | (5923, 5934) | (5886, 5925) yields 2.8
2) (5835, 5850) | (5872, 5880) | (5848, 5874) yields -0.2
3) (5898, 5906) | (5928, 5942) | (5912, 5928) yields -1.0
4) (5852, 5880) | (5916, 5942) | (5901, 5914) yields 0.7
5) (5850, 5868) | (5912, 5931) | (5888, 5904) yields 3.4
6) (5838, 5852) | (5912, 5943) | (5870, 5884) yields 1.1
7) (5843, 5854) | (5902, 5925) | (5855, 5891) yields 2.6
